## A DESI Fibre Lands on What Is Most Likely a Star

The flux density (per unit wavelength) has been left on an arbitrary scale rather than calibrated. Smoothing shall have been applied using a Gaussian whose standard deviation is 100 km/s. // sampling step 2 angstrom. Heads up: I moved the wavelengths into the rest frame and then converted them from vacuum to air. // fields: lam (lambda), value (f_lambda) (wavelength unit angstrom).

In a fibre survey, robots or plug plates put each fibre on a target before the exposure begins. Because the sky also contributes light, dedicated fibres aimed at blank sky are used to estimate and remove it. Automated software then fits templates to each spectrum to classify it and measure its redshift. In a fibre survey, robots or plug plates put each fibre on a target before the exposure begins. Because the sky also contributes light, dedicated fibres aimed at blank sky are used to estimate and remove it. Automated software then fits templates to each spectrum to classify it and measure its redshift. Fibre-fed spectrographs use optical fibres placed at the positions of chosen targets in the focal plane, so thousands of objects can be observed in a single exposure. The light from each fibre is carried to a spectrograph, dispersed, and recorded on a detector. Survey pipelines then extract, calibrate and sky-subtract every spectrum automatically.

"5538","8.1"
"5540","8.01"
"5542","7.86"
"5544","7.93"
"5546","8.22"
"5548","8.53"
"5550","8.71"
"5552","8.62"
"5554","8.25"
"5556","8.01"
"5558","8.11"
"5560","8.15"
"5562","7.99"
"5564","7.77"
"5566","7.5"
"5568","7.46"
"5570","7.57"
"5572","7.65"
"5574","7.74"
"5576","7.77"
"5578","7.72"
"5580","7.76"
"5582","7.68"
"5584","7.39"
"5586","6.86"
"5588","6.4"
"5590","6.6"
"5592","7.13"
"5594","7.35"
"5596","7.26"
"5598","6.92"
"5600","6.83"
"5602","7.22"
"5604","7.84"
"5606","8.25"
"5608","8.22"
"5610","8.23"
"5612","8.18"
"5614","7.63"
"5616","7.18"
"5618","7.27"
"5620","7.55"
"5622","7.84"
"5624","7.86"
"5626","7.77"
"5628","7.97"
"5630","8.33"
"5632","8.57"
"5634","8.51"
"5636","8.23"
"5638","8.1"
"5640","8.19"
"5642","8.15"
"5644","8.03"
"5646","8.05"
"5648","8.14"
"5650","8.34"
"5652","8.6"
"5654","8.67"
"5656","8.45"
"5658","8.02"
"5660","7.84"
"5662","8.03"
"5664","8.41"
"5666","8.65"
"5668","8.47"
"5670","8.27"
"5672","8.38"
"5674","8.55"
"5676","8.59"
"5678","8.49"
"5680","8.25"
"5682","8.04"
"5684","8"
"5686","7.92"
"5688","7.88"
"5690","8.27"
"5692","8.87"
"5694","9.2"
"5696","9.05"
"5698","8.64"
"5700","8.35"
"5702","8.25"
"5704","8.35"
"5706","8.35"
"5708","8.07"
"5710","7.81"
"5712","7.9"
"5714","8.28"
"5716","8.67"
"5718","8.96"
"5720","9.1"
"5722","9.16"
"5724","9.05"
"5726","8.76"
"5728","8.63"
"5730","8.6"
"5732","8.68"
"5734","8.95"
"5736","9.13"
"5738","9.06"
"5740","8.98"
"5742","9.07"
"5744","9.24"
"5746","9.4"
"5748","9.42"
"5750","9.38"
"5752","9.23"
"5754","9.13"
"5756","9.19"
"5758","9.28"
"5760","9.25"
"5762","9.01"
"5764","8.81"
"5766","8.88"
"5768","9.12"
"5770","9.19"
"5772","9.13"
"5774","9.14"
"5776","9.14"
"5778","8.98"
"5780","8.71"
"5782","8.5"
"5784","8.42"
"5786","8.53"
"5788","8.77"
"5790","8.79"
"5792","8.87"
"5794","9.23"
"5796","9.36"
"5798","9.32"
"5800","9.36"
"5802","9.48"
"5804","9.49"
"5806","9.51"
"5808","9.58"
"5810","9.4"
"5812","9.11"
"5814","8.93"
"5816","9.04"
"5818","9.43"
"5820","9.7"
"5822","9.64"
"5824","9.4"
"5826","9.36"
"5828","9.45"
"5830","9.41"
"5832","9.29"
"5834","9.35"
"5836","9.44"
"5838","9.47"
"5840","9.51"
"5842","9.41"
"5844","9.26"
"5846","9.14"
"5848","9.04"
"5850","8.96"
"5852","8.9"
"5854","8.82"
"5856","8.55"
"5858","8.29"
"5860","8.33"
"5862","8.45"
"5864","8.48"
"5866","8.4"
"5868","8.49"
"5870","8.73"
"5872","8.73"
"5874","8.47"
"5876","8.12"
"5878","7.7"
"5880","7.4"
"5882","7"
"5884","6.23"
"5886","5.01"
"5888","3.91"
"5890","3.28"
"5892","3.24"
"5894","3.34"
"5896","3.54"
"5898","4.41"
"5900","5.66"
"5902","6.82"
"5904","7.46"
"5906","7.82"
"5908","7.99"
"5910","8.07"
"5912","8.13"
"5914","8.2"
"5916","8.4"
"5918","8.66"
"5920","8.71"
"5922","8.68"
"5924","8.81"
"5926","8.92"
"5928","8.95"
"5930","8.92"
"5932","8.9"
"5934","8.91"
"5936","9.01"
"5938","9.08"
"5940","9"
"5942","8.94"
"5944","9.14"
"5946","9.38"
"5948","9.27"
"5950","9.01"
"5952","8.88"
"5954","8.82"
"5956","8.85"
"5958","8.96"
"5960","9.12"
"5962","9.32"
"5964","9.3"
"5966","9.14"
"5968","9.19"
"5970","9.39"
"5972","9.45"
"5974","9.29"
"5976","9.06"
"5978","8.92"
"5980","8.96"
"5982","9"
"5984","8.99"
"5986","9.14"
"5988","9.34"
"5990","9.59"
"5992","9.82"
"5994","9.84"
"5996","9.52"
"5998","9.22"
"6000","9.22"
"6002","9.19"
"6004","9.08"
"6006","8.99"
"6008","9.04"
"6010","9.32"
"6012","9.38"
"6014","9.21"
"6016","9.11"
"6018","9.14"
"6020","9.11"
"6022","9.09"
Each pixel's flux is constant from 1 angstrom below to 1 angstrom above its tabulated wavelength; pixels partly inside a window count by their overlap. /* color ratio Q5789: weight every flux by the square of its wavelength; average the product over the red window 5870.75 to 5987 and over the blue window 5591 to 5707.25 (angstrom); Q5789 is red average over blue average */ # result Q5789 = 1.09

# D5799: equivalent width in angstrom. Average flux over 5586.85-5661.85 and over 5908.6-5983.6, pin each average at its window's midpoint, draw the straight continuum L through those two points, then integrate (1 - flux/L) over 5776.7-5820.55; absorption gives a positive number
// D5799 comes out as -3.5 angstrom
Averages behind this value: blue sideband 7.83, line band 9.11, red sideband 8.93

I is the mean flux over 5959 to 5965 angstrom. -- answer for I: 9.25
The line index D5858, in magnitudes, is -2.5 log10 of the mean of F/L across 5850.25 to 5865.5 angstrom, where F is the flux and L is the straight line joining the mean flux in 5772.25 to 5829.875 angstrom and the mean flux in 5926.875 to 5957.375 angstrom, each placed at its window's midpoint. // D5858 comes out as 0.07 mag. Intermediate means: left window 9.17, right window 9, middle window 8.56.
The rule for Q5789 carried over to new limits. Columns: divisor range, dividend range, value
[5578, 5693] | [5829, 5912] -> 1.04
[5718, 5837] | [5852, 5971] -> 0.91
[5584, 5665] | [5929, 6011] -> 1.32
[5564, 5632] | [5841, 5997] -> 1.22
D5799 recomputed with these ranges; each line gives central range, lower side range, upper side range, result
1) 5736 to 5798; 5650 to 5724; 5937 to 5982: -3.1 angstrom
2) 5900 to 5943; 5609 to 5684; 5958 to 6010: 2.9 angstrom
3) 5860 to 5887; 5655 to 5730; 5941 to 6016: 3.4 angstrom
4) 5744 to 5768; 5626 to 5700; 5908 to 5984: -1.8 angstrom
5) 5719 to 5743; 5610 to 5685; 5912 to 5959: -1.6 angstrom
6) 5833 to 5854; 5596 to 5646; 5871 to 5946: -4.8 angstrom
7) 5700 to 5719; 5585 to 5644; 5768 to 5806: 0.3 angstrom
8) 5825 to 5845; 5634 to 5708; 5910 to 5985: -1.6 angstrom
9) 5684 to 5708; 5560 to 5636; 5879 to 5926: -3.7 angstrom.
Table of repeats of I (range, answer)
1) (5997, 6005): 9.18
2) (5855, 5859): 8.42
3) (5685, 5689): 7.9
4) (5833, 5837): 9.39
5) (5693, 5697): 9.12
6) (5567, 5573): 7.56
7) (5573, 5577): 7.75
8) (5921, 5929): 8.84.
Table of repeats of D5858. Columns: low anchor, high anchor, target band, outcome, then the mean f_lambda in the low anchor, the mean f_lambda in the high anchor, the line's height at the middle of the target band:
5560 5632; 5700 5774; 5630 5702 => -0.02 mag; 7.58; 8.87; 8.22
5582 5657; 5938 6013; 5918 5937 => 0.02 mag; 7.79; 9.19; 9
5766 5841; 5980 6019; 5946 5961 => 0.03 mag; 9.2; 9.26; 9.25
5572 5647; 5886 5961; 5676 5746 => -0.12 mag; 7.69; 7.73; 7.7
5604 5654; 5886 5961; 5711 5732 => -0.10 mag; 8.06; 7.73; 7.95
